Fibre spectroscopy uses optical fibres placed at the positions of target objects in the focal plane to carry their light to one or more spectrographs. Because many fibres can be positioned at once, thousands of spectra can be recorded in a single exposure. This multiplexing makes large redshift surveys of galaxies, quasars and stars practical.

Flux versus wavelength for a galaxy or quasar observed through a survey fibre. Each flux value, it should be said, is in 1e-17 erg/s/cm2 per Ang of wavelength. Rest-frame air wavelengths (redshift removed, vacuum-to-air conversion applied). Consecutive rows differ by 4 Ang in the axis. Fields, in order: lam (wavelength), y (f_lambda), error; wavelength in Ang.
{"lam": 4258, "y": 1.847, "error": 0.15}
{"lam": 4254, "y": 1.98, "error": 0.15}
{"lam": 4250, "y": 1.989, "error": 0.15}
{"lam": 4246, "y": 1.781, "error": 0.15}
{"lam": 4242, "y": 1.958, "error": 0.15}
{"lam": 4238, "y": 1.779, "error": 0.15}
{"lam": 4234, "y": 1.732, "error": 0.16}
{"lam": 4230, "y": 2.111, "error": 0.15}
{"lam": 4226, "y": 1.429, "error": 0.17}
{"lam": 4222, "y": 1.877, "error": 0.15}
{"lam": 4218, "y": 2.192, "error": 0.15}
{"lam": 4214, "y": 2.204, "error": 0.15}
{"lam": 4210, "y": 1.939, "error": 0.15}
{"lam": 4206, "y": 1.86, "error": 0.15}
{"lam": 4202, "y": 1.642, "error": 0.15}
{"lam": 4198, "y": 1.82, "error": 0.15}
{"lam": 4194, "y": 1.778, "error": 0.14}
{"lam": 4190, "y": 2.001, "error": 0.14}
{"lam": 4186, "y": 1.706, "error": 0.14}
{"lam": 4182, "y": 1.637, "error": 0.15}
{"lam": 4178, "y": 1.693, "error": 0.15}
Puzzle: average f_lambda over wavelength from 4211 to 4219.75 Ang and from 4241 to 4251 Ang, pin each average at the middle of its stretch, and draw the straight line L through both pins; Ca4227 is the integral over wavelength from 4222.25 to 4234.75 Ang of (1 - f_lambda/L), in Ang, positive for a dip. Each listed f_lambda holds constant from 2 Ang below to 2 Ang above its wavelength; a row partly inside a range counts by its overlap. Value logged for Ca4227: 1.7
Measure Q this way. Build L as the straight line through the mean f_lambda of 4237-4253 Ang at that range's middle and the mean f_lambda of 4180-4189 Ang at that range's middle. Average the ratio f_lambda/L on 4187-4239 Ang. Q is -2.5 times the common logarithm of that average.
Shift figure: -0.05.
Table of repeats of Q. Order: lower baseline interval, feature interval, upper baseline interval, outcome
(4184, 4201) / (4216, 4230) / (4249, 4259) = 0.00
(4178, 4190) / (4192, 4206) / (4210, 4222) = 0.08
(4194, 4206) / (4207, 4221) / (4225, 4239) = -0.17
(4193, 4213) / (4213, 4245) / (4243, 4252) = -0.02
